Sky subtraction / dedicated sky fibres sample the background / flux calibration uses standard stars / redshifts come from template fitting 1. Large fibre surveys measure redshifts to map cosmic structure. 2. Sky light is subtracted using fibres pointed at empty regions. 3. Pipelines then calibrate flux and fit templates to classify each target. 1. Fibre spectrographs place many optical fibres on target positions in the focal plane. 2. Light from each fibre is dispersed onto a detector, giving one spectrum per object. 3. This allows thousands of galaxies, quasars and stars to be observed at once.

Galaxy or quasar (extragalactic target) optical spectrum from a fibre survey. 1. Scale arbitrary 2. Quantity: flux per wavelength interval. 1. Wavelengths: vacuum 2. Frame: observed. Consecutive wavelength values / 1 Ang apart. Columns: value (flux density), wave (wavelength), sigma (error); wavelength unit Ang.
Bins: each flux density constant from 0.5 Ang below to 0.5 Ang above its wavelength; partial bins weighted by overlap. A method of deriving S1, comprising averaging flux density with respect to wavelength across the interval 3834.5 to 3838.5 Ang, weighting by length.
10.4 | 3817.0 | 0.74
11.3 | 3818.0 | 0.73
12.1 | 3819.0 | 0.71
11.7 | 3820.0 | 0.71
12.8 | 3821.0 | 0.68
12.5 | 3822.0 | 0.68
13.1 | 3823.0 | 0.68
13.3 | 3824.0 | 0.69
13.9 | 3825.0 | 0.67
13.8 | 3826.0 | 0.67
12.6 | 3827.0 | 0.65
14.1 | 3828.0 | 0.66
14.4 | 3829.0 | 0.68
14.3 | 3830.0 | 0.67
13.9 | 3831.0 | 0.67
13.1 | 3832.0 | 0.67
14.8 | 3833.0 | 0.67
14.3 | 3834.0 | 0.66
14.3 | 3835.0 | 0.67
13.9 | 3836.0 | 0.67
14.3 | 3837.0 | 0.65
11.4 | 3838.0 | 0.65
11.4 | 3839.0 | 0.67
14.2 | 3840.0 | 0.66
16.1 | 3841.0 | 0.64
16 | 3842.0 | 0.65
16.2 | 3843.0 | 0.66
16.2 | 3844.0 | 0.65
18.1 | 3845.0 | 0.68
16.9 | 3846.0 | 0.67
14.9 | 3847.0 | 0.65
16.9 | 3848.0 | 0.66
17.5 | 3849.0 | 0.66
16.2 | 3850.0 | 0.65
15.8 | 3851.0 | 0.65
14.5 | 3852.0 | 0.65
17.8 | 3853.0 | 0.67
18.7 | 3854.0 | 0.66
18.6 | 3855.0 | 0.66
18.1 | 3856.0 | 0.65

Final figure 13.5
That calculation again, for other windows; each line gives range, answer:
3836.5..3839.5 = 12.4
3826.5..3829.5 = 13.7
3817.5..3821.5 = 12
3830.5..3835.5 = 14.1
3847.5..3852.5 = 16.2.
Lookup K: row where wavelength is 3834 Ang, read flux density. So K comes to 14.3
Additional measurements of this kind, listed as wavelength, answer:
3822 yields 12.5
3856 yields 18.1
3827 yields 12.6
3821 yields 12.8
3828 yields 14.1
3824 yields 13.3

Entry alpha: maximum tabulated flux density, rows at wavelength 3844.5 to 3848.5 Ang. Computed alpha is 18.1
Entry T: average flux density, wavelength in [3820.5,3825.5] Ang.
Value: 13.1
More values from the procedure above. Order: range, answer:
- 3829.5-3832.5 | 13.8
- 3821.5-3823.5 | 12.8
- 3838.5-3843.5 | 14.8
